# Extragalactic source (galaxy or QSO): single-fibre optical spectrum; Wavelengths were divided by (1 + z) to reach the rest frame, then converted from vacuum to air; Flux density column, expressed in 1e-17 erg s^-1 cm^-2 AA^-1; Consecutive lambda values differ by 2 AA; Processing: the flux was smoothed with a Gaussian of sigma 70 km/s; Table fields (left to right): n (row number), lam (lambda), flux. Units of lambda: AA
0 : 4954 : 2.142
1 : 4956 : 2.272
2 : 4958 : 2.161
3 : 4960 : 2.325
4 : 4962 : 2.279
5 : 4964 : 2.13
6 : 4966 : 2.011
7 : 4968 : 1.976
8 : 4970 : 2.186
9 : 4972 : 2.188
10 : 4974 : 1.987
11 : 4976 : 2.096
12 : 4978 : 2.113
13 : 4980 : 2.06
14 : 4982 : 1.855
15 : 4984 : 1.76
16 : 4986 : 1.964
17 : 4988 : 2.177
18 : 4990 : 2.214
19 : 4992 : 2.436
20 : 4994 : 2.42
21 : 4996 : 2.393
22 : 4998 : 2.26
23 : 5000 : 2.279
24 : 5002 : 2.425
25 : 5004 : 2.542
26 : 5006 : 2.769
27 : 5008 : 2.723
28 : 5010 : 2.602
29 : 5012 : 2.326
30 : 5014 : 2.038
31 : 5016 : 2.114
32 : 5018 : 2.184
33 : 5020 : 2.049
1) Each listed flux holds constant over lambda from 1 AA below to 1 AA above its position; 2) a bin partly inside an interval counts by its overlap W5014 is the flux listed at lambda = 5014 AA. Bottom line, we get 2.038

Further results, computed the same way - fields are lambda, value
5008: 2.723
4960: 2.325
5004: 2.542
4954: 2.142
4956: 2.272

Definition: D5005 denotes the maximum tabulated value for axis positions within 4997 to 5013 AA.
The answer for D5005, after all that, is 2.769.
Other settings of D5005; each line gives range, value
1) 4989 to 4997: 2.436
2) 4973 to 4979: 2.113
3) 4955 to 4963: 2.325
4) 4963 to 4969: 2.13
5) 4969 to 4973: 2.188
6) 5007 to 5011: 2.723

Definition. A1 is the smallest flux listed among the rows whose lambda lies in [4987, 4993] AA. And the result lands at 2.177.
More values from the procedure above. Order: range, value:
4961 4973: 1.976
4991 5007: 2.26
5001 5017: 2.038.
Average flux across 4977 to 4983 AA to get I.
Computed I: 2.01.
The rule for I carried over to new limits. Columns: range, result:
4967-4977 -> 2.09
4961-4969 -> 2.1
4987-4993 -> 2.28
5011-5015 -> 2.18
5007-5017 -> 2.36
